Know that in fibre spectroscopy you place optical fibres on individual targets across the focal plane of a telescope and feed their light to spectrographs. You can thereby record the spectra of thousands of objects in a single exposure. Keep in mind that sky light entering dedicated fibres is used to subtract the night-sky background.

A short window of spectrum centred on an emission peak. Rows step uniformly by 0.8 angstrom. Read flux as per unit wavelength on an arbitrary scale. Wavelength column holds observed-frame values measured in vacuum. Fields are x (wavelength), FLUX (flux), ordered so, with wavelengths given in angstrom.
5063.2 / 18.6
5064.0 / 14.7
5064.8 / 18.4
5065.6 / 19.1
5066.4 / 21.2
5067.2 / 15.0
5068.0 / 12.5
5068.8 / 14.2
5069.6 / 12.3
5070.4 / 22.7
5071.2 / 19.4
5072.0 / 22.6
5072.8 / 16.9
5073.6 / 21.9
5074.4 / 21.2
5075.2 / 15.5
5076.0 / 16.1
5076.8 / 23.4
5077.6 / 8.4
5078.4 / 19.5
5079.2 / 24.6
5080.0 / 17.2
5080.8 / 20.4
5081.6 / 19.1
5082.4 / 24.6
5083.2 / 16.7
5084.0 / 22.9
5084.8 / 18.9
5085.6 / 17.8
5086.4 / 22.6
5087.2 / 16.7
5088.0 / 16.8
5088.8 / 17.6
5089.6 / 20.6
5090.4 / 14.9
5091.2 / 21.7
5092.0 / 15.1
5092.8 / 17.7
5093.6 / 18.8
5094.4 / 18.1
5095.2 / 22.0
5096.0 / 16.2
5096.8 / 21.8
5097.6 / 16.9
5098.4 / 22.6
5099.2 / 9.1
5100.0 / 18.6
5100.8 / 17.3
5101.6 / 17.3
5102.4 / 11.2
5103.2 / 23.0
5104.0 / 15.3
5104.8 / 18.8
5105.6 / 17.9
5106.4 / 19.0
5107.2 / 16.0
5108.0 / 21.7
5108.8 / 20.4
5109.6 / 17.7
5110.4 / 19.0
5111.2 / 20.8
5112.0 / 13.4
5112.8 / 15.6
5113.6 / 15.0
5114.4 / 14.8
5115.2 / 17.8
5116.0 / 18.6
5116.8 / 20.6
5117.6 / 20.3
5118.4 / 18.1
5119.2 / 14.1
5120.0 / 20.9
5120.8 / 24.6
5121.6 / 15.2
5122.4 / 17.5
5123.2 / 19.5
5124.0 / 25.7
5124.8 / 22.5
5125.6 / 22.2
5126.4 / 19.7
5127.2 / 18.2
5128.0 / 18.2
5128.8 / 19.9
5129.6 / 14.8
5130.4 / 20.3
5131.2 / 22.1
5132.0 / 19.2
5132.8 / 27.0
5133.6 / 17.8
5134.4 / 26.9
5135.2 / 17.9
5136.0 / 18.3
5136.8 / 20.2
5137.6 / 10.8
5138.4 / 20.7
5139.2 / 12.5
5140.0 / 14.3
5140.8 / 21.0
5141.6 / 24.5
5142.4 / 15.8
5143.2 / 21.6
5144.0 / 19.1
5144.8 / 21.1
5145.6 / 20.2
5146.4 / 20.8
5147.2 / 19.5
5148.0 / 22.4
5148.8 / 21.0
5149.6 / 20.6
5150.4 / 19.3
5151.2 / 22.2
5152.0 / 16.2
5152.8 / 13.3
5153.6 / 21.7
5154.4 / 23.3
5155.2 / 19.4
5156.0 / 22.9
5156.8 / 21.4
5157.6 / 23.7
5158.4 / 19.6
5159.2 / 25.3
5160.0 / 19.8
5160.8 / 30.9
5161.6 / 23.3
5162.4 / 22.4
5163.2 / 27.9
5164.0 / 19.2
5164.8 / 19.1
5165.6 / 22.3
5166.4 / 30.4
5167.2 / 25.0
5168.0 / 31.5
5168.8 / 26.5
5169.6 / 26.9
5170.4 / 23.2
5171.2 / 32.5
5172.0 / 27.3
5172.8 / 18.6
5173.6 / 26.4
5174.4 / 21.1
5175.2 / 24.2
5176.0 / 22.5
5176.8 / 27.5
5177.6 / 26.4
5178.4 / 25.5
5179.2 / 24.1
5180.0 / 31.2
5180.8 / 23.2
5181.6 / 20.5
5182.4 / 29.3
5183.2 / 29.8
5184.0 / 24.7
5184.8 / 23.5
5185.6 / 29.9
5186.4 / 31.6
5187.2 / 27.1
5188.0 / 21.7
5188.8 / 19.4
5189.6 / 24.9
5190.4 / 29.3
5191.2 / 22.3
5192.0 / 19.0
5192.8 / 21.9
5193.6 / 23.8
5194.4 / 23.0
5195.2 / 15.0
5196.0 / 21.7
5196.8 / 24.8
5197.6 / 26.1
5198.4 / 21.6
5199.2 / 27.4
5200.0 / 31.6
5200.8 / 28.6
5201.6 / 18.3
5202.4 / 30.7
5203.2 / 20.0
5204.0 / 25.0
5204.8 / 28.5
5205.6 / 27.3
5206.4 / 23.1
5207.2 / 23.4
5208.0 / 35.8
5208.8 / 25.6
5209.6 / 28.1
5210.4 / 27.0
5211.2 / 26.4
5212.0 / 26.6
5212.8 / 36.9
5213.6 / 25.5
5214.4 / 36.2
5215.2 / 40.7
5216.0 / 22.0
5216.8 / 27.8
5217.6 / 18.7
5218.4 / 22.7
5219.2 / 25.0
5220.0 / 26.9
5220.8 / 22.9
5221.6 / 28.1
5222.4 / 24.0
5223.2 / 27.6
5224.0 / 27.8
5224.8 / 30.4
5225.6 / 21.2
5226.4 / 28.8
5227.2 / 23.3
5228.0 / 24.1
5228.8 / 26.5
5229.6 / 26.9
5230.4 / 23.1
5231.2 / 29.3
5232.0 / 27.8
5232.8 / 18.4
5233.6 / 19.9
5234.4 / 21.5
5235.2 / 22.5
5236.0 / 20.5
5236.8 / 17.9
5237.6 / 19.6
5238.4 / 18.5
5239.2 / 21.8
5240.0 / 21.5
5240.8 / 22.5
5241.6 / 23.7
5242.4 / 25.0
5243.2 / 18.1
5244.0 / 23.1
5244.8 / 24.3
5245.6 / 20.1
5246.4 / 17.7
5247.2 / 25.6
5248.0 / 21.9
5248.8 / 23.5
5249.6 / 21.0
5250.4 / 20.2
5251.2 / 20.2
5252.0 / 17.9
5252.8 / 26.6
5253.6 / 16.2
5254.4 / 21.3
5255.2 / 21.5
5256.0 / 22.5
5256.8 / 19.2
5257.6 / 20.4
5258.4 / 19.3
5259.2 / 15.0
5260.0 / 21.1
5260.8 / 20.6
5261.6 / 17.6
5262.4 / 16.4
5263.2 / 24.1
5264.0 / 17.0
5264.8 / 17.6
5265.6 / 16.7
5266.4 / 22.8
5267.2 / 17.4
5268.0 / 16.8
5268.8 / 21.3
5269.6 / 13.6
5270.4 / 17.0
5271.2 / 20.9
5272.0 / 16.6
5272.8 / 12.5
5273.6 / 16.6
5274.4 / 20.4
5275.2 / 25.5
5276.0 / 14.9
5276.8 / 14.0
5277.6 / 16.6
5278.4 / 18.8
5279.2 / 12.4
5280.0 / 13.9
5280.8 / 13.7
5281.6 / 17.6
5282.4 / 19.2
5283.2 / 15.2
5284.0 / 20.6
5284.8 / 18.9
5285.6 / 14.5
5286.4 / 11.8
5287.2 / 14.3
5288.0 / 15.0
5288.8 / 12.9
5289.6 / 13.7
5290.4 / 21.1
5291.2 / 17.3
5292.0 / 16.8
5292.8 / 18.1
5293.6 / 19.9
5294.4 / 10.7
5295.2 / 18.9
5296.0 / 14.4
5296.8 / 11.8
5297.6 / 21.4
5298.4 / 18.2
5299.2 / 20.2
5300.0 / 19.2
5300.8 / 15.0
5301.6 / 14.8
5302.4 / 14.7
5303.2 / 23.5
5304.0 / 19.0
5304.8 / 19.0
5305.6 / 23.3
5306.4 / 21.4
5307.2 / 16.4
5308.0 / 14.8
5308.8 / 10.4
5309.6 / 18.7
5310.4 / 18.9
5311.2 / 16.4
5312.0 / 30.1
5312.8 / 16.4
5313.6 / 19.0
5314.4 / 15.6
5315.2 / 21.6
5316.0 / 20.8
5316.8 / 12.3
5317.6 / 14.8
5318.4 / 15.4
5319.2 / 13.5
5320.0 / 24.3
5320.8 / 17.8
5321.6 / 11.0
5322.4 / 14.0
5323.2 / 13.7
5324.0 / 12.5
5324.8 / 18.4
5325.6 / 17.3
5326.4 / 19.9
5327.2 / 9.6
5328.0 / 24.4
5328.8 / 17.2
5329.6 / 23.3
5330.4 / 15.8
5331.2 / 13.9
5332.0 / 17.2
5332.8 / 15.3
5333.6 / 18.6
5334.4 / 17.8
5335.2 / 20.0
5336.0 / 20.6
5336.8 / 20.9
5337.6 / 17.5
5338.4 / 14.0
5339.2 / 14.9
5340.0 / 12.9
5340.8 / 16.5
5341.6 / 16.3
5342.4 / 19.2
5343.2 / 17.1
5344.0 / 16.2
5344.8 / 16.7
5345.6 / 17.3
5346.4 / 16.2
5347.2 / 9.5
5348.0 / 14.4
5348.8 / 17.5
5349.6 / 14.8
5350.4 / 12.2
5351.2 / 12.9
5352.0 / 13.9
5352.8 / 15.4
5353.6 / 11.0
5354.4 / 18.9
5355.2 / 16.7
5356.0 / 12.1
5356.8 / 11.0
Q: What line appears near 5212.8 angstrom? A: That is C III] 1909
